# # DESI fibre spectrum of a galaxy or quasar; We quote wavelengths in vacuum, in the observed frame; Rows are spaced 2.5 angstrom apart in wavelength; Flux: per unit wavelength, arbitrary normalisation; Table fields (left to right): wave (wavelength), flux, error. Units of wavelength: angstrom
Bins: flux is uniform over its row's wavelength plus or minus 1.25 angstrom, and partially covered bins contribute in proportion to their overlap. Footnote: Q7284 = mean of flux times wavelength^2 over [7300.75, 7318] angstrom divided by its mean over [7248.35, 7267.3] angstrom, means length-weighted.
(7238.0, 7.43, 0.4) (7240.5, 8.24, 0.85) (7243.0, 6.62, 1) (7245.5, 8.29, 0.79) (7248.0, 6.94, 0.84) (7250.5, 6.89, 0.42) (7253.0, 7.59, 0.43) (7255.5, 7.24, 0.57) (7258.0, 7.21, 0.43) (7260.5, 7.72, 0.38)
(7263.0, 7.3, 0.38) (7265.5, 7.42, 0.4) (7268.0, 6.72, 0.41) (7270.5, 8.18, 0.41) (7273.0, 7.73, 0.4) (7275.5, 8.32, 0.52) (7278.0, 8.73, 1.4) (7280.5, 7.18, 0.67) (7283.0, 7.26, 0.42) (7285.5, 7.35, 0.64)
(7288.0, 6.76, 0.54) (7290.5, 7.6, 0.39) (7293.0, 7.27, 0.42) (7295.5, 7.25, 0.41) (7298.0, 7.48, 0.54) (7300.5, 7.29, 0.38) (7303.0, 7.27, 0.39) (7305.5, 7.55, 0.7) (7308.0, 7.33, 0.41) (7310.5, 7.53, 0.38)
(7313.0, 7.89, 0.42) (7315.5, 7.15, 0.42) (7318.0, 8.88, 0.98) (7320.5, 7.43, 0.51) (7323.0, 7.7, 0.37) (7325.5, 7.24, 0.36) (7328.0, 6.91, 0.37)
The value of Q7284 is 1.05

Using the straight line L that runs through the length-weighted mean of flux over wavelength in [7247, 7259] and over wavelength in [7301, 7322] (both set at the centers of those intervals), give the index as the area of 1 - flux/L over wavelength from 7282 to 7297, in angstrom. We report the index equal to 0.40 angstrom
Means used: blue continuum 7.18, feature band 7.25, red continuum 7.62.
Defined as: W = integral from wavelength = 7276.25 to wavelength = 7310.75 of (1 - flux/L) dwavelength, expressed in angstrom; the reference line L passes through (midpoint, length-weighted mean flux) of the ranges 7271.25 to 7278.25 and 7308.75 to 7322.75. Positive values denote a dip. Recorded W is 2.4 angstrom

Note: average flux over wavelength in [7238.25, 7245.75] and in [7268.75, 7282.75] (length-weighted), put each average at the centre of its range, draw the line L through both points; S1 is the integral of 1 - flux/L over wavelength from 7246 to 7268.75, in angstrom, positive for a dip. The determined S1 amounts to 1.4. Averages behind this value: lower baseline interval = 7.6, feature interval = 7.27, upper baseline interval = 7.93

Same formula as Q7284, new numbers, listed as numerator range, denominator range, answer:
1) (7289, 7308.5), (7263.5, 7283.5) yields 0.97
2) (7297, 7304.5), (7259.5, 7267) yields 1.00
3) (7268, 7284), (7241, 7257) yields 1.08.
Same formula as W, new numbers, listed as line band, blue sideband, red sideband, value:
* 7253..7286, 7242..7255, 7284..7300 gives -1.3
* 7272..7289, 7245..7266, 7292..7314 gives -0.5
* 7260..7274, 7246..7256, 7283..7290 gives -0.6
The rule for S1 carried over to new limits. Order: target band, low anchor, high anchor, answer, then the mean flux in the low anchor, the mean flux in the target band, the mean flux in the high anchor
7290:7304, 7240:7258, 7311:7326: 0.5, 7.35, 7.35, 7.73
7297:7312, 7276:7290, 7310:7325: 0.5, 7.51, 7.42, 7.75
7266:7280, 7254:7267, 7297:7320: -0.8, 7.37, 7.87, 7.59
